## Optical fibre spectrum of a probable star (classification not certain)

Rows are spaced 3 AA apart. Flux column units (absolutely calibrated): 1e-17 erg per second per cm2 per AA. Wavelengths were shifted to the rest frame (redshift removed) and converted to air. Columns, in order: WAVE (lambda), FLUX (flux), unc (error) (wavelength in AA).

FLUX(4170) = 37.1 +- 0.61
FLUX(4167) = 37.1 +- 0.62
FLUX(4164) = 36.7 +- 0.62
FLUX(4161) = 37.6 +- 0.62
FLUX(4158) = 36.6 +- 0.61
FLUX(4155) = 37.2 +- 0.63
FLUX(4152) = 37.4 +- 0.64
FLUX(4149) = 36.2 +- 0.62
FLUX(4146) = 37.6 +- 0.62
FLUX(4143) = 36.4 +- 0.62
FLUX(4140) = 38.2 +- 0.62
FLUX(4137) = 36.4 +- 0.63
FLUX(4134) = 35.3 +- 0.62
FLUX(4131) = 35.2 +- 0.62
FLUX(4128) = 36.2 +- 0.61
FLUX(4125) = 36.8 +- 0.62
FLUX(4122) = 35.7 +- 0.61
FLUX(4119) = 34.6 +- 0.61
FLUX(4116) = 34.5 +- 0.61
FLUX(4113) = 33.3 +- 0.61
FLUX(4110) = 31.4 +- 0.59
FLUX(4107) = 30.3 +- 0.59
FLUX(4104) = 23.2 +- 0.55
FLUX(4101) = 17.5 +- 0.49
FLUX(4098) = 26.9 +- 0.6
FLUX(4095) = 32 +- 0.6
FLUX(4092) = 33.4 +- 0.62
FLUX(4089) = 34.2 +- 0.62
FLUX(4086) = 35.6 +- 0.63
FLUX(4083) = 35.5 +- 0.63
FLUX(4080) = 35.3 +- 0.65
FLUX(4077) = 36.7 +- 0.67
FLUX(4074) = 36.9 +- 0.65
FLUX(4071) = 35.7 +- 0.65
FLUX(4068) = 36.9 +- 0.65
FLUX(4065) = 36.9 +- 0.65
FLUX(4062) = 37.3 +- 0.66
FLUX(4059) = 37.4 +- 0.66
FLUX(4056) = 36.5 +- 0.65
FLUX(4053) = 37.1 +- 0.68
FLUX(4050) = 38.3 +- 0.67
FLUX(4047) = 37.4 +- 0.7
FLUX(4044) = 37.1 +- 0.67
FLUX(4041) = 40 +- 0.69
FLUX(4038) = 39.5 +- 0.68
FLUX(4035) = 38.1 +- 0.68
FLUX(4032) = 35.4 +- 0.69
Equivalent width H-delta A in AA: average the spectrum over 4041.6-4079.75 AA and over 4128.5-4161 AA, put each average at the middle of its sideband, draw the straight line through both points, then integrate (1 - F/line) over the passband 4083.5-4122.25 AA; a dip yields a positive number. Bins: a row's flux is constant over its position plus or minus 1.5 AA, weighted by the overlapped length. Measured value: 6.2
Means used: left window 37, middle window 30.9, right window 36.7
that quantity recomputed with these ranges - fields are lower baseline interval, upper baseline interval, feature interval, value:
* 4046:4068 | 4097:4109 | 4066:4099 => -4.81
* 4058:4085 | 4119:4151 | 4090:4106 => 4.16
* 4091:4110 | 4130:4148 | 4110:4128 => -1.70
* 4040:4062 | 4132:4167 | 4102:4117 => 2.90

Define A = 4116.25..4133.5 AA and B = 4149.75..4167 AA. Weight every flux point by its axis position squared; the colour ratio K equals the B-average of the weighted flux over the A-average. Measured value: 1.06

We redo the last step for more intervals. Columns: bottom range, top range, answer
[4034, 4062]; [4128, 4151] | 1.01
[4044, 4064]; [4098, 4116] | 0.76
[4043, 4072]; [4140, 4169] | 1.05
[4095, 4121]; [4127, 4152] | 1.27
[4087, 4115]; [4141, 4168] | 1.29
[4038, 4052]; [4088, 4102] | 0.78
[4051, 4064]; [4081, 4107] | 0.82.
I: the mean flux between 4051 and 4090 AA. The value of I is 36.4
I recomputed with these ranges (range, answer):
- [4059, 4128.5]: 33.4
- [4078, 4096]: 34.5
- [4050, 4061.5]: 37.2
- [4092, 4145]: 32.7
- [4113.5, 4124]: 34.9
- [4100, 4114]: 27.3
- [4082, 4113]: 30.1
